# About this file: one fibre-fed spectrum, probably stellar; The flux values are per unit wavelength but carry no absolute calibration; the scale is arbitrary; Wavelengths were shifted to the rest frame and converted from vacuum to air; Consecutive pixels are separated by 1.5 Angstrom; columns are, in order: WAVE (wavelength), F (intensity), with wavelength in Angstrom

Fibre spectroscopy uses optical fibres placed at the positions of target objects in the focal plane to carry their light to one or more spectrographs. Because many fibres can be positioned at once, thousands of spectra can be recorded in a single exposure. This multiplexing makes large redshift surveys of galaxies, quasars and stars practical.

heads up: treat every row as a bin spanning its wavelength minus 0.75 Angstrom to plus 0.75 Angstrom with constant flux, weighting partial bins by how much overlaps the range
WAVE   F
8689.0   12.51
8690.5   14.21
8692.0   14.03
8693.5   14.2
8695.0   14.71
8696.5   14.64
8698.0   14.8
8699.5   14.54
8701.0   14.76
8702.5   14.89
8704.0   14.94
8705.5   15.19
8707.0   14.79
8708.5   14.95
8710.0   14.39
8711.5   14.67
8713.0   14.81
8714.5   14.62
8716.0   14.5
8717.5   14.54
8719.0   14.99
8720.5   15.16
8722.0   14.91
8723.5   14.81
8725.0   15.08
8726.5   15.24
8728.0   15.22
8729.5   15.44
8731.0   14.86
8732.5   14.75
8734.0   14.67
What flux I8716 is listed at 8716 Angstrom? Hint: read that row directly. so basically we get 14.5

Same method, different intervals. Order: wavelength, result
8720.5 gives 15.16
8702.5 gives 14.89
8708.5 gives 14.95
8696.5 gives 14.64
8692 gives 14.03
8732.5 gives 14.75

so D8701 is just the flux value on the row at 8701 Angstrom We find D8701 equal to 14.76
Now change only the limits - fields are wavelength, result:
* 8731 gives 14.86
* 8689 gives 12.51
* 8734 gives 14.67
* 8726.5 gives 15.24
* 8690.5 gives 14.21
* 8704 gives 14.94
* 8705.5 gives 15.19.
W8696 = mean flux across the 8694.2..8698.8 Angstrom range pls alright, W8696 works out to 14.7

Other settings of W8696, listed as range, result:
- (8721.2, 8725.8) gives 14.9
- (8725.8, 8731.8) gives 15.2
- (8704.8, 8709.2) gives 15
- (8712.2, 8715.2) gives 14.7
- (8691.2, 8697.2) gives 14.4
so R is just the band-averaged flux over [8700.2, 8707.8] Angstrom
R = 14.9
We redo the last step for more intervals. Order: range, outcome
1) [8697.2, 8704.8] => 14.8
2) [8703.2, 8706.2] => 15.1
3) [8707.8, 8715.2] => 14.7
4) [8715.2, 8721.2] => 14.8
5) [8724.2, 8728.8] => 15.2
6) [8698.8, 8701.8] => 14.7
